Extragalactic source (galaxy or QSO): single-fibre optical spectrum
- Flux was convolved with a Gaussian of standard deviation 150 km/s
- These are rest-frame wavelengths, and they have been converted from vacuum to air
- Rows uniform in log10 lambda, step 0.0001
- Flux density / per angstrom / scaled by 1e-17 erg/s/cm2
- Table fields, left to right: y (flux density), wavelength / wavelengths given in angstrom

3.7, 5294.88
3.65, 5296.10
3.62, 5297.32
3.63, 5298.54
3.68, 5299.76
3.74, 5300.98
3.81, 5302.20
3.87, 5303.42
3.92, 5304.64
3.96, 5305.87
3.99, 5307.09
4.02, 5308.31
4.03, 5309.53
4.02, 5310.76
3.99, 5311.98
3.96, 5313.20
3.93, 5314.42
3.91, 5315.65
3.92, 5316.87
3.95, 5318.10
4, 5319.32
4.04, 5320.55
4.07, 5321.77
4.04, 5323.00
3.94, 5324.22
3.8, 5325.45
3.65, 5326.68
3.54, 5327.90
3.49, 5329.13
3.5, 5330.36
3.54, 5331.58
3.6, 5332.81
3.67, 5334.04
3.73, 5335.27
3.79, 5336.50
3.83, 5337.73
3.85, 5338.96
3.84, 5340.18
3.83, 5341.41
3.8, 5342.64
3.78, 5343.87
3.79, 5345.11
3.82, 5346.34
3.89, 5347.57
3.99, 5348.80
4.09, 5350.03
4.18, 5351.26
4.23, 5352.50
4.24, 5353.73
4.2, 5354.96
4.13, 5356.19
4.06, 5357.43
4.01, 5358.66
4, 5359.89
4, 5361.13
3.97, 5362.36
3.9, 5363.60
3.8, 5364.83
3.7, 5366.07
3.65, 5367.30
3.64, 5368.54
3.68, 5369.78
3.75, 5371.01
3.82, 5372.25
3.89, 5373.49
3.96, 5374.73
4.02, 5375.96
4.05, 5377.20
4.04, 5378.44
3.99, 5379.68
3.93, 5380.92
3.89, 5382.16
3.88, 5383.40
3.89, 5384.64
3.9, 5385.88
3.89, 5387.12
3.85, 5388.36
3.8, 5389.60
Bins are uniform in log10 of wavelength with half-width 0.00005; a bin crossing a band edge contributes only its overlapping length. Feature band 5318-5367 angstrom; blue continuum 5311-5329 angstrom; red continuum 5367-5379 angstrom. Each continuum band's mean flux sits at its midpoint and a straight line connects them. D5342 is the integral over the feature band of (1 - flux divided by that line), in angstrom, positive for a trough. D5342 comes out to 0.0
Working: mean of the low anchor 3.9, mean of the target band 3.88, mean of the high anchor 3.85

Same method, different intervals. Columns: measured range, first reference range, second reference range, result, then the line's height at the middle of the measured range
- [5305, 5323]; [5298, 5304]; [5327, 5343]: -1.3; 3.73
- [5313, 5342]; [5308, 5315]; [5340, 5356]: 1.3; 3.99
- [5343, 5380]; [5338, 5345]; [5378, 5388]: -0.7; 3.87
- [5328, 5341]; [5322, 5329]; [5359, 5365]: 0.5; 3.83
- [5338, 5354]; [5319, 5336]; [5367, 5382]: -0.6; 3.8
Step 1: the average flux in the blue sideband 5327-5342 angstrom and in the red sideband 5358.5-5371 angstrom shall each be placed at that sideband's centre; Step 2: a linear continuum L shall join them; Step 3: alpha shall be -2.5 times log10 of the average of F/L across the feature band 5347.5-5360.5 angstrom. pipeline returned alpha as -0.090 mag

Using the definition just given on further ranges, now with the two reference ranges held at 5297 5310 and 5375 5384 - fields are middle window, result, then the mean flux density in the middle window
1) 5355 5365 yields -0.02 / 4.01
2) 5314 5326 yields -0.02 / 3.96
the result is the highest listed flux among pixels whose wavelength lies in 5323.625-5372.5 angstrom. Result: 4.24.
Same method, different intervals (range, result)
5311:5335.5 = 4.07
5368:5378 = 4.05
